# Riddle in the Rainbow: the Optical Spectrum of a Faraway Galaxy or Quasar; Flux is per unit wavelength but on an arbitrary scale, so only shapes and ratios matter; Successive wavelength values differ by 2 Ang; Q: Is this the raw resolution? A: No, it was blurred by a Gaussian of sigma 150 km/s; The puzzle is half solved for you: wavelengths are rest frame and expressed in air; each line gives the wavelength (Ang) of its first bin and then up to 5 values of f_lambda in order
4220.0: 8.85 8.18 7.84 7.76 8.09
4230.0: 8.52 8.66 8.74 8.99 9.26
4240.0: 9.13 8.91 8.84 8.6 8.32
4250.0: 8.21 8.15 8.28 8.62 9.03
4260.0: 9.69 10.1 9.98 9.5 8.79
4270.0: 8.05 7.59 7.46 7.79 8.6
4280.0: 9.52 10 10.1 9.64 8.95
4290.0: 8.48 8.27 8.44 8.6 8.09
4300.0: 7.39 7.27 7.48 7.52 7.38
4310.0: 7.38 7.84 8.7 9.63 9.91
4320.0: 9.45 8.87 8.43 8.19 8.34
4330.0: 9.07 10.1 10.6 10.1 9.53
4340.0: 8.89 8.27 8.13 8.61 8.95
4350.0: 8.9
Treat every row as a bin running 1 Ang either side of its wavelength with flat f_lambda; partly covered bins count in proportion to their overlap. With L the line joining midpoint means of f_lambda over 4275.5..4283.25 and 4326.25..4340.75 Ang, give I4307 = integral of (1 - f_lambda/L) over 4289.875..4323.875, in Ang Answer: 3.7 Ang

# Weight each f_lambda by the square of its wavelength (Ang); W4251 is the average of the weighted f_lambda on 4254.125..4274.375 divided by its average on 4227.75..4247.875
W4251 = 1.0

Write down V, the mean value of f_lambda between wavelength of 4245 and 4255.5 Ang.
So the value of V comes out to 8.33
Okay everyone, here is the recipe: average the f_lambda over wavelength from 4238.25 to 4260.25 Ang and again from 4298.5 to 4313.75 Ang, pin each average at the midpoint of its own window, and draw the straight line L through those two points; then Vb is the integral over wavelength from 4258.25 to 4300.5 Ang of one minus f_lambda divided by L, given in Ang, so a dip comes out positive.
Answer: -3.9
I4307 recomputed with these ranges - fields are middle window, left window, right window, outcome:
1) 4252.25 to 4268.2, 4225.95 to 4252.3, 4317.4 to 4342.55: -0.83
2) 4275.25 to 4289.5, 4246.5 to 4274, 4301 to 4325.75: -1.11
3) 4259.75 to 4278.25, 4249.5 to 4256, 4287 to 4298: -0.79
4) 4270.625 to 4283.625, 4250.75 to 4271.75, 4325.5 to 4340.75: 0.72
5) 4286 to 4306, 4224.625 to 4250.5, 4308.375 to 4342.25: 1.62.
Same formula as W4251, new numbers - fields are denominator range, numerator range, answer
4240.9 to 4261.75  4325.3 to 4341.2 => 1.12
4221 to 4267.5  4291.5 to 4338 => 1.01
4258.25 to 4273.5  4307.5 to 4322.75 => 0.98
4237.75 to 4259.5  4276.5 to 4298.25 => 1.05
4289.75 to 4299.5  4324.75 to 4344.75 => 1.12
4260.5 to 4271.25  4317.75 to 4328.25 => 0.98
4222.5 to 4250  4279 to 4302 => 1.05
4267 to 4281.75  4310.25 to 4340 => 1.12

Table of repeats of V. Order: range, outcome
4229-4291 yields 8.85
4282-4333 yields 8.57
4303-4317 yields 7.99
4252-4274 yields 8.86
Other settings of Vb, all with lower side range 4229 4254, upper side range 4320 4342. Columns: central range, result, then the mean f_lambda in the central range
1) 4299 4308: 1.6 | 7.41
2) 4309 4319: 0.4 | 8.69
